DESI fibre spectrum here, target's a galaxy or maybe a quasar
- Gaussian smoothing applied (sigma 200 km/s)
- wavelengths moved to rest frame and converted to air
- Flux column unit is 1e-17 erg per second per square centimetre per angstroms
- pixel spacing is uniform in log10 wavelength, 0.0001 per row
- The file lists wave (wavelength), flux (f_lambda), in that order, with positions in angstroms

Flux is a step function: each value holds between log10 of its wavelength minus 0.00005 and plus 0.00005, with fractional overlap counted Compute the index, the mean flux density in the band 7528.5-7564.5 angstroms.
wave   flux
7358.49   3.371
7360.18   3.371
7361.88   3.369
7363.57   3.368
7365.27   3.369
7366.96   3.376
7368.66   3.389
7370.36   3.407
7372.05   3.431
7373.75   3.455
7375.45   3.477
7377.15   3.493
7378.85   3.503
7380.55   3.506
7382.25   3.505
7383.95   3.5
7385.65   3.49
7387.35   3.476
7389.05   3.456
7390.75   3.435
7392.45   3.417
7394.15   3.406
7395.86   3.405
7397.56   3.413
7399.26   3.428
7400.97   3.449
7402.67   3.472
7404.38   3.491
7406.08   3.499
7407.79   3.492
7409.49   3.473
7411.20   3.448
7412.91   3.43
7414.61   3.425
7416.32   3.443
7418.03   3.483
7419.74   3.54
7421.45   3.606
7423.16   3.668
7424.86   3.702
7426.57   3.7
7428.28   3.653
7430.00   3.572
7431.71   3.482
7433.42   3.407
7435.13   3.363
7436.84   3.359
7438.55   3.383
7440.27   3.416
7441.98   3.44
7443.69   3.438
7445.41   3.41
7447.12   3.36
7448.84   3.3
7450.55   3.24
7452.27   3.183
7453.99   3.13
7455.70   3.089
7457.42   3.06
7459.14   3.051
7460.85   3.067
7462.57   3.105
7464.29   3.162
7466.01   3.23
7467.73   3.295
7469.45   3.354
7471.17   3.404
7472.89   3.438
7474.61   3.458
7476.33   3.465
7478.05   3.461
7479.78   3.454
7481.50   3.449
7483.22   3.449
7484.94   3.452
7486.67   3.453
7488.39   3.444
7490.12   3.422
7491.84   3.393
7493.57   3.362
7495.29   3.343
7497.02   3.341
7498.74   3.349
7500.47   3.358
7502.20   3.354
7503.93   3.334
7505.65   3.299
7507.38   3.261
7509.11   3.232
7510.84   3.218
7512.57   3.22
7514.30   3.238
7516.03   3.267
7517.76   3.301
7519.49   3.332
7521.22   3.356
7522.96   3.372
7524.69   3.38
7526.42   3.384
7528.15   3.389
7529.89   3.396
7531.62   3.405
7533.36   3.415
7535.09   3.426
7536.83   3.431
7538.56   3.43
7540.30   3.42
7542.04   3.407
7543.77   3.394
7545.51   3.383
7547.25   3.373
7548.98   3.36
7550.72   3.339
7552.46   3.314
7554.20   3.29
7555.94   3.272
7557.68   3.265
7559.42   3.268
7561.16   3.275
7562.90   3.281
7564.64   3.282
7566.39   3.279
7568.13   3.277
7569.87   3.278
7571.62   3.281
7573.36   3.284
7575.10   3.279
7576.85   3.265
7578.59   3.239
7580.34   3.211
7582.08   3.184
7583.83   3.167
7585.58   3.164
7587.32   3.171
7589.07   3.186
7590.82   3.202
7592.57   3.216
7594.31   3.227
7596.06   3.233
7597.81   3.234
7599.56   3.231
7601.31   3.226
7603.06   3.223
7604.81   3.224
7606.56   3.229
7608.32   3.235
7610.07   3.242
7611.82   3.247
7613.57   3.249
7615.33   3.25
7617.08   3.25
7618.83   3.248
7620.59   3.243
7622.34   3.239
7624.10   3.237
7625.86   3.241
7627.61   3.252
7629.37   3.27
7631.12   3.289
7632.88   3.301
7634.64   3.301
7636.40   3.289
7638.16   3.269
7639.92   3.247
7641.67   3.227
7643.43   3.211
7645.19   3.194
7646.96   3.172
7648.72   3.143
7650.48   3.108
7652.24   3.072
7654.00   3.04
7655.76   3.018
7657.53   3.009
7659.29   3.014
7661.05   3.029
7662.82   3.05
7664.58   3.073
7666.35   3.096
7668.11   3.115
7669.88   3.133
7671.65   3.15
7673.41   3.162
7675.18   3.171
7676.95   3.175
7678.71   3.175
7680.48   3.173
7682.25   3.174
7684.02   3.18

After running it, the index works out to 3.36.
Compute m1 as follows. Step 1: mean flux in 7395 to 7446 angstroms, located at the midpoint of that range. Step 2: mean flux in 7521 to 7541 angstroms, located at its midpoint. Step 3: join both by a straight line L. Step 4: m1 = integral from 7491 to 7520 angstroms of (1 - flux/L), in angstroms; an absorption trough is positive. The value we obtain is 1.0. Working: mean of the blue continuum 3.48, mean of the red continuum 3.4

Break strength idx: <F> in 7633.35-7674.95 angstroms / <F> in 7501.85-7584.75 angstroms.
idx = 0.95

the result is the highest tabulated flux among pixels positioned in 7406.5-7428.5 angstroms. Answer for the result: 3.702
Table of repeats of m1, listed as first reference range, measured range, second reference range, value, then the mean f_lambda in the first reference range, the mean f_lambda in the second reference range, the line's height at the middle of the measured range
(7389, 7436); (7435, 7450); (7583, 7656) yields 0.3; 3.49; 3.22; 3.45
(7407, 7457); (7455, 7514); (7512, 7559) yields 1.3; 3.43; 3.35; 3.39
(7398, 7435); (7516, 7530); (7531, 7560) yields 0.1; 3.51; 3.36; 3.39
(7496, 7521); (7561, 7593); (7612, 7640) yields 0.4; 3.3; 3.26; 3.27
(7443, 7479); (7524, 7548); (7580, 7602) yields -1.3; 3.27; 3.2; 3.23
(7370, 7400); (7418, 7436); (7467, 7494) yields -0.6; 3.46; 3.42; 3.44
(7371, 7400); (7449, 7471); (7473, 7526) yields 1.4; 3.46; 3.36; 3.4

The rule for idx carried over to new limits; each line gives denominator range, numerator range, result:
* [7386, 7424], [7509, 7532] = 0.96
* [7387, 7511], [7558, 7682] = 0.94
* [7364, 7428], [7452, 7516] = 0.95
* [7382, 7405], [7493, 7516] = 0.96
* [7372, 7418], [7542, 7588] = 0.95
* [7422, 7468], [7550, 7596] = 0.97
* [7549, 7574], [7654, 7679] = 0.94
